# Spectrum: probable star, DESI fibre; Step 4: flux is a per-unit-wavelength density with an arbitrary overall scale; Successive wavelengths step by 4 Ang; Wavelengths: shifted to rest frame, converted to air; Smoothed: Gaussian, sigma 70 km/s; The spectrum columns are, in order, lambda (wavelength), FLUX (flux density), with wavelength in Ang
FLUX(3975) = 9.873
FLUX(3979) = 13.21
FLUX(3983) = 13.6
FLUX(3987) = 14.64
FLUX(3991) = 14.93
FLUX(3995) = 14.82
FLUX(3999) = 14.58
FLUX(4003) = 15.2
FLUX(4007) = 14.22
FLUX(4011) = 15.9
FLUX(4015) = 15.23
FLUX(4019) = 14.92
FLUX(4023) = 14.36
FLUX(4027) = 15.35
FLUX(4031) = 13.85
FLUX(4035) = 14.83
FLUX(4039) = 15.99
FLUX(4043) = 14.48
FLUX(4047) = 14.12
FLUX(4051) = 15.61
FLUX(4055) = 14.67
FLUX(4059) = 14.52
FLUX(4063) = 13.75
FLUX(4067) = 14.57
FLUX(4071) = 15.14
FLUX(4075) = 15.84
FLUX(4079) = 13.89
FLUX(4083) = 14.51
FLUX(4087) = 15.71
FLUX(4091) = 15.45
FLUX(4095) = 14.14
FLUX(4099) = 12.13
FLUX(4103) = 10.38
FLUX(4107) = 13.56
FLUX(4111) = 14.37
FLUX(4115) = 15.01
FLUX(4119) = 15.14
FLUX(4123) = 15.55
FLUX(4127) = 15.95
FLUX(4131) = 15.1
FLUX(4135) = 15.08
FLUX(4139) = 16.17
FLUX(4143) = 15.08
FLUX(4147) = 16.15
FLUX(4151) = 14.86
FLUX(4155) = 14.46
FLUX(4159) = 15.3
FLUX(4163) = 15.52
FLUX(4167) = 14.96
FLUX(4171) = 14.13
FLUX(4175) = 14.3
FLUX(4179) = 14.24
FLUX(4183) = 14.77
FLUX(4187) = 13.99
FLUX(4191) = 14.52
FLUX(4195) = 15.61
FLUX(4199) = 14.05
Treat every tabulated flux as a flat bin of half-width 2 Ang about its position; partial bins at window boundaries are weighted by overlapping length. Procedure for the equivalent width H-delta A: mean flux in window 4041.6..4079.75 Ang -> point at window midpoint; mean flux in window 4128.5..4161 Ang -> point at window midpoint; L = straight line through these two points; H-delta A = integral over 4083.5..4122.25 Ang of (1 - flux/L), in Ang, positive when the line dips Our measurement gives 2.4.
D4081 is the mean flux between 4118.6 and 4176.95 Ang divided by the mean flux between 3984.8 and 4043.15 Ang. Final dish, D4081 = 1.02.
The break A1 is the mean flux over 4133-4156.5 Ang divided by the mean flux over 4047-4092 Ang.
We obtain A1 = 1.03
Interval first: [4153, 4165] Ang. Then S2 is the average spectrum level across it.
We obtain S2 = 15.1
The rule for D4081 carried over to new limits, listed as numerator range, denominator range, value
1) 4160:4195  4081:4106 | 1.07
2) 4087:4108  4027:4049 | 0.91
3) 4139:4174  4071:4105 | 1.07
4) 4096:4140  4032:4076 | 0.97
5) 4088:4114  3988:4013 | 0.90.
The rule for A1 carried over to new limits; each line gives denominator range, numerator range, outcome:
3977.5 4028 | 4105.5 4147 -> 1.03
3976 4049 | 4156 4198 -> 1.01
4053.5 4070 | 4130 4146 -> 1.07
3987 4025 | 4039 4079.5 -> 0.99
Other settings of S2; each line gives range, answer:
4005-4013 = 15.1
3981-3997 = 14.5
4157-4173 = 15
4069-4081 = 15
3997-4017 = 15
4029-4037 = 14.3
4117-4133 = 15.4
